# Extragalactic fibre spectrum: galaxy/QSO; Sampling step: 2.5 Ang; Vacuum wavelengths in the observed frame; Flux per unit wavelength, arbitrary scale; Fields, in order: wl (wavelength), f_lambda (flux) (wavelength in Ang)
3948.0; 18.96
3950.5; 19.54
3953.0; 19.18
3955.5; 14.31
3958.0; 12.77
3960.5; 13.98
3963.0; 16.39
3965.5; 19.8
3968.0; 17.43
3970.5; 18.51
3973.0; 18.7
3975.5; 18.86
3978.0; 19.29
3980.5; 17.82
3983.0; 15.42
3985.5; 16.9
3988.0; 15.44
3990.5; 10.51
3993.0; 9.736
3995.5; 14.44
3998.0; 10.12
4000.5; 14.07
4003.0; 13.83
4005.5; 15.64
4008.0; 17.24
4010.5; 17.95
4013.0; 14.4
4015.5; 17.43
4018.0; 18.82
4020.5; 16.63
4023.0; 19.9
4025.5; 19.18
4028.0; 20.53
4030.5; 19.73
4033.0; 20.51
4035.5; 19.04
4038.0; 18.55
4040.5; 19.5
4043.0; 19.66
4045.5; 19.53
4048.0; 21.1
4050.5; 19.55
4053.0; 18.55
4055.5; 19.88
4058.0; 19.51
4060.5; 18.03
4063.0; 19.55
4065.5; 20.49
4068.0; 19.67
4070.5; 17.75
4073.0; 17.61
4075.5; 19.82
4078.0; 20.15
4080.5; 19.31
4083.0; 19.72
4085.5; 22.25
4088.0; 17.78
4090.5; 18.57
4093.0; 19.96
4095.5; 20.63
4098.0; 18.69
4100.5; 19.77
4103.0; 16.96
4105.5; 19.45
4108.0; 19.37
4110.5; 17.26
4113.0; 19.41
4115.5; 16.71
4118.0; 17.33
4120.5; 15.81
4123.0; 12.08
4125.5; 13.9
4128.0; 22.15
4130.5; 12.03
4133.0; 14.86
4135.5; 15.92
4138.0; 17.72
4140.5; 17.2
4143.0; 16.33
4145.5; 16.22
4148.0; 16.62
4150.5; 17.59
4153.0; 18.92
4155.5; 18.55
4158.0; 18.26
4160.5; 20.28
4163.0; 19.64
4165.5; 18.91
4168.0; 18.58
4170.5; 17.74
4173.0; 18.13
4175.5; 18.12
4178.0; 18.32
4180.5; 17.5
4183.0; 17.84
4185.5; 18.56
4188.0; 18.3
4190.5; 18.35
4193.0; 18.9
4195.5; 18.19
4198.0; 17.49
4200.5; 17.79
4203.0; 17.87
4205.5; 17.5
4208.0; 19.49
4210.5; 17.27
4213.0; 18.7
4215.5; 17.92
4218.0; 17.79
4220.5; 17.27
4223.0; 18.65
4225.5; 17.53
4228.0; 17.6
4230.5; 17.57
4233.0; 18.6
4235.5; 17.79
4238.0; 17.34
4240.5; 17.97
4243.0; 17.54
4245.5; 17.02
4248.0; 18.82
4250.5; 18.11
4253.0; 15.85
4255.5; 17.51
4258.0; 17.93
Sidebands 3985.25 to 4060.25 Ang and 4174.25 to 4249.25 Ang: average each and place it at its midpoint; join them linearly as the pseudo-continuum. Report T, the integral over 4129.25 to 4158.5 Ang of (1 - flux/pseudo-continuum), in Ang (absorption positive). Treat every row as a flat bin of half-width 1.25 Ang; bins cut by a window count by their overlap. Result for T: 1.8 Ang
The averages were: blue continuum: 17.3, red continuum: 18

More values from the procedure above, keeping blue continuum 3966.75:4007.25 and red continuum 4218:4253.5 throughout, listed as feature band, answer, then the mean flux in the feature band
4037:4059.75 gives -5.0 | 19.5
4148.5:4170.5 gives -2.2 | 18.7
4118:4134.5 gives 1.4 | 15.3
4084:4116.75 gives -5.0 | 19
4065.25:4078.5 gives -2.4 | 19.1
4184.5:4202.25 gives -0.9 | 18.2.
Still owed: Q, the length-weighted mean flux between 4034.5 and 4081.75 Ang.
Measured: 19.3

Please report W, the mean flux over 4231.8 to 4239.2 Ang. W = 17.9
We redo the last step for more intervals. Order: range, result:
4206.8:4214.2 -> 18.5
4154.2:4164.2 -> 19.2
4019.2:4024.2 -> 18.3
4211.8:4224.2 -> 18.1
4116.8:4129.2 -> 16.2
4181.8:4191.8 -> 18.3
